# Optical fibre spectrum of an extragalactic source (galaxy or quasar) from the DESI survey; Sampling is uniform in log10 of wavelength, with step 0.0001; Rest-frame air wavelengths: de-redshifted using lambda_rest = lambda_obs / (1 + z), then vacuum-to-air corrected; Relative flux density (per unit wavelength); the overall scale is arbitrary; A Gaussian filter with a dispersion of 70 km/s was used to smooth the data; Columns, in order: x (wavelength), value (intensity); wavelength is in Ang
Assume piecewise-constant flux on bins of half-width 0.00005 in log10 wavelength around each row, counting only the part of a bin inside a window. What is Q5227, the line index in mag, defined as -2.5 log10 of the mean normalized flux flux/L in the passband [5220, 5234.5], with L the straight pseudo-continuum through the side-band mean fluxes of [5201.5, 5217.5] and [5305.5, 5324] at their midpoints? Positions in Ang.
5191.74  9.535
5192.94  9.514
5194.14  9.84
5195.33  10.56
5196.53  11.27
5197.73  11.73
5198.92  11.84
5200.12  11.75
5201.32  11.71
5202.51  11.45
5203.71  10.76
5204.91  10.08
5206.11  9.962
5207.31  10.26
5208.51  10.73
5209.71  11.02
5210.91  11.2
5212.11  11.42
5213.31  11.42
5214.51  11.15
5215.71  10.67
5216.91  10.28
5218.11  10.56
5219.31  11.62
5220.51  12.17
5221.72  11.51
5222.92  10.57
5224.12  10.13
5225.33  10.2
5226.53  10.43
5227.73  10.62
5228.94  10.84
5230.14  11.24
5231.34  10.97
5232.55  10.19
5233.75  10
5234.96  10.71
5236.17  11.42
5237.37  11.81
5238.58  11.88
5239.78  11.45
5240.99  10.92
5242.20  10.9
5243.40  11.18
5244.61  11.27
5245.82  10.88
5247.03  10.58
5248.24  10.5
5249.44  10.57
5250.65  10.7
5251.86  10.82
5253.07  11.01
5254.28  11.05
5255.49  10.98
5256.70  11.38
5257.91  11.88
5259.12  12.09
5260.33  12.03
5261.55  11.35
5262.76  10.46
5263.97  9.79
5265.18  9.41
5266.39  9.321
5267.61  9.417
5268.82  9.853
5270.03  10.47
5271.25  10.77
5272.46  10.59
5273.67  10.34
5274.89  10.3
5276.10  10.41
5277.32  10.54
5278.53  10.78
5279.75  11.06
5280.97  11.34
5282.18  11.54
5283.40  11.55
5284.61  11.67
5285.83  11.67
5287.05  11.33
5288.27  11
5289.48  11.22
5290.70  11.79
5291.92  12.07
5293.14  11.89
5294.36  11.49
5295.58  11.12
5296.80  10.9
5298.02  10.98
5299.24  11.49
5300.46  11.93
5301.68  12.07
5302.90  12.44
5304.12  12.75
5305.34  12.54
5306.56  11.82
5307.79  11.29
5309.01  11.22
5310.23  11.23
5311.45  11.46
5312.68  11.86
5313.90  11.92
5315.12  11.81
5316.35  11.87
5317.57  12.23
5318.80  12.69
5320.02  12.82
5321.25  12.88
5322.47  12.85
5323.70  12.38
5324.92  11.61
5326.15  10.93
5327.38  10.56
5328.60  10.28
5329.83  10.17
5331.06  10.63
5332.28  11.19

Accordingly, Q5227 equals 0.03 mag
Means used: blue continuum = 10.8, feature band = 10.7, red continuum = 12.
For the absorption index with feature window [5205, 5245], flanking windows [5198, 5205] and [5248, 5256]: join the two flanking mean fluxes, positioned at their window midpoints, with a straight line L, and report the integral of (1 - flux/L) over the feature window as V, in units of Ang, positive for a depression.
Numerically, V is 0.72 Ang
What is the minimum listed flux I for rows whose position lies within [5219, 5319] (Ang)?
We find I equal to 9.321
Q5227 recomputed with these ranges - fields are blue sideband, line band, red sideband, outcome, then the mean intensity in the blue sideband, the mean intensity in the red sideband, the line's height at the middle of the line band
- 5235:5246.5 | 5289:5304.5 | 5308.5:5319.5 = 0.00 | 11.3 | 11.8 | 11.7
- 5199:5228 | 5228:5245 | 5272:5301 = 0.00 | 10.9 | 11.2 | 11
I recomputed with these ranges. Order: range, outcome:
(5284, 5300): 10.9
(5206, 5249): 9.962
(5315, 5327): 10.93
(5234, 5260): 10.5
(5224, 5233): 10.13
